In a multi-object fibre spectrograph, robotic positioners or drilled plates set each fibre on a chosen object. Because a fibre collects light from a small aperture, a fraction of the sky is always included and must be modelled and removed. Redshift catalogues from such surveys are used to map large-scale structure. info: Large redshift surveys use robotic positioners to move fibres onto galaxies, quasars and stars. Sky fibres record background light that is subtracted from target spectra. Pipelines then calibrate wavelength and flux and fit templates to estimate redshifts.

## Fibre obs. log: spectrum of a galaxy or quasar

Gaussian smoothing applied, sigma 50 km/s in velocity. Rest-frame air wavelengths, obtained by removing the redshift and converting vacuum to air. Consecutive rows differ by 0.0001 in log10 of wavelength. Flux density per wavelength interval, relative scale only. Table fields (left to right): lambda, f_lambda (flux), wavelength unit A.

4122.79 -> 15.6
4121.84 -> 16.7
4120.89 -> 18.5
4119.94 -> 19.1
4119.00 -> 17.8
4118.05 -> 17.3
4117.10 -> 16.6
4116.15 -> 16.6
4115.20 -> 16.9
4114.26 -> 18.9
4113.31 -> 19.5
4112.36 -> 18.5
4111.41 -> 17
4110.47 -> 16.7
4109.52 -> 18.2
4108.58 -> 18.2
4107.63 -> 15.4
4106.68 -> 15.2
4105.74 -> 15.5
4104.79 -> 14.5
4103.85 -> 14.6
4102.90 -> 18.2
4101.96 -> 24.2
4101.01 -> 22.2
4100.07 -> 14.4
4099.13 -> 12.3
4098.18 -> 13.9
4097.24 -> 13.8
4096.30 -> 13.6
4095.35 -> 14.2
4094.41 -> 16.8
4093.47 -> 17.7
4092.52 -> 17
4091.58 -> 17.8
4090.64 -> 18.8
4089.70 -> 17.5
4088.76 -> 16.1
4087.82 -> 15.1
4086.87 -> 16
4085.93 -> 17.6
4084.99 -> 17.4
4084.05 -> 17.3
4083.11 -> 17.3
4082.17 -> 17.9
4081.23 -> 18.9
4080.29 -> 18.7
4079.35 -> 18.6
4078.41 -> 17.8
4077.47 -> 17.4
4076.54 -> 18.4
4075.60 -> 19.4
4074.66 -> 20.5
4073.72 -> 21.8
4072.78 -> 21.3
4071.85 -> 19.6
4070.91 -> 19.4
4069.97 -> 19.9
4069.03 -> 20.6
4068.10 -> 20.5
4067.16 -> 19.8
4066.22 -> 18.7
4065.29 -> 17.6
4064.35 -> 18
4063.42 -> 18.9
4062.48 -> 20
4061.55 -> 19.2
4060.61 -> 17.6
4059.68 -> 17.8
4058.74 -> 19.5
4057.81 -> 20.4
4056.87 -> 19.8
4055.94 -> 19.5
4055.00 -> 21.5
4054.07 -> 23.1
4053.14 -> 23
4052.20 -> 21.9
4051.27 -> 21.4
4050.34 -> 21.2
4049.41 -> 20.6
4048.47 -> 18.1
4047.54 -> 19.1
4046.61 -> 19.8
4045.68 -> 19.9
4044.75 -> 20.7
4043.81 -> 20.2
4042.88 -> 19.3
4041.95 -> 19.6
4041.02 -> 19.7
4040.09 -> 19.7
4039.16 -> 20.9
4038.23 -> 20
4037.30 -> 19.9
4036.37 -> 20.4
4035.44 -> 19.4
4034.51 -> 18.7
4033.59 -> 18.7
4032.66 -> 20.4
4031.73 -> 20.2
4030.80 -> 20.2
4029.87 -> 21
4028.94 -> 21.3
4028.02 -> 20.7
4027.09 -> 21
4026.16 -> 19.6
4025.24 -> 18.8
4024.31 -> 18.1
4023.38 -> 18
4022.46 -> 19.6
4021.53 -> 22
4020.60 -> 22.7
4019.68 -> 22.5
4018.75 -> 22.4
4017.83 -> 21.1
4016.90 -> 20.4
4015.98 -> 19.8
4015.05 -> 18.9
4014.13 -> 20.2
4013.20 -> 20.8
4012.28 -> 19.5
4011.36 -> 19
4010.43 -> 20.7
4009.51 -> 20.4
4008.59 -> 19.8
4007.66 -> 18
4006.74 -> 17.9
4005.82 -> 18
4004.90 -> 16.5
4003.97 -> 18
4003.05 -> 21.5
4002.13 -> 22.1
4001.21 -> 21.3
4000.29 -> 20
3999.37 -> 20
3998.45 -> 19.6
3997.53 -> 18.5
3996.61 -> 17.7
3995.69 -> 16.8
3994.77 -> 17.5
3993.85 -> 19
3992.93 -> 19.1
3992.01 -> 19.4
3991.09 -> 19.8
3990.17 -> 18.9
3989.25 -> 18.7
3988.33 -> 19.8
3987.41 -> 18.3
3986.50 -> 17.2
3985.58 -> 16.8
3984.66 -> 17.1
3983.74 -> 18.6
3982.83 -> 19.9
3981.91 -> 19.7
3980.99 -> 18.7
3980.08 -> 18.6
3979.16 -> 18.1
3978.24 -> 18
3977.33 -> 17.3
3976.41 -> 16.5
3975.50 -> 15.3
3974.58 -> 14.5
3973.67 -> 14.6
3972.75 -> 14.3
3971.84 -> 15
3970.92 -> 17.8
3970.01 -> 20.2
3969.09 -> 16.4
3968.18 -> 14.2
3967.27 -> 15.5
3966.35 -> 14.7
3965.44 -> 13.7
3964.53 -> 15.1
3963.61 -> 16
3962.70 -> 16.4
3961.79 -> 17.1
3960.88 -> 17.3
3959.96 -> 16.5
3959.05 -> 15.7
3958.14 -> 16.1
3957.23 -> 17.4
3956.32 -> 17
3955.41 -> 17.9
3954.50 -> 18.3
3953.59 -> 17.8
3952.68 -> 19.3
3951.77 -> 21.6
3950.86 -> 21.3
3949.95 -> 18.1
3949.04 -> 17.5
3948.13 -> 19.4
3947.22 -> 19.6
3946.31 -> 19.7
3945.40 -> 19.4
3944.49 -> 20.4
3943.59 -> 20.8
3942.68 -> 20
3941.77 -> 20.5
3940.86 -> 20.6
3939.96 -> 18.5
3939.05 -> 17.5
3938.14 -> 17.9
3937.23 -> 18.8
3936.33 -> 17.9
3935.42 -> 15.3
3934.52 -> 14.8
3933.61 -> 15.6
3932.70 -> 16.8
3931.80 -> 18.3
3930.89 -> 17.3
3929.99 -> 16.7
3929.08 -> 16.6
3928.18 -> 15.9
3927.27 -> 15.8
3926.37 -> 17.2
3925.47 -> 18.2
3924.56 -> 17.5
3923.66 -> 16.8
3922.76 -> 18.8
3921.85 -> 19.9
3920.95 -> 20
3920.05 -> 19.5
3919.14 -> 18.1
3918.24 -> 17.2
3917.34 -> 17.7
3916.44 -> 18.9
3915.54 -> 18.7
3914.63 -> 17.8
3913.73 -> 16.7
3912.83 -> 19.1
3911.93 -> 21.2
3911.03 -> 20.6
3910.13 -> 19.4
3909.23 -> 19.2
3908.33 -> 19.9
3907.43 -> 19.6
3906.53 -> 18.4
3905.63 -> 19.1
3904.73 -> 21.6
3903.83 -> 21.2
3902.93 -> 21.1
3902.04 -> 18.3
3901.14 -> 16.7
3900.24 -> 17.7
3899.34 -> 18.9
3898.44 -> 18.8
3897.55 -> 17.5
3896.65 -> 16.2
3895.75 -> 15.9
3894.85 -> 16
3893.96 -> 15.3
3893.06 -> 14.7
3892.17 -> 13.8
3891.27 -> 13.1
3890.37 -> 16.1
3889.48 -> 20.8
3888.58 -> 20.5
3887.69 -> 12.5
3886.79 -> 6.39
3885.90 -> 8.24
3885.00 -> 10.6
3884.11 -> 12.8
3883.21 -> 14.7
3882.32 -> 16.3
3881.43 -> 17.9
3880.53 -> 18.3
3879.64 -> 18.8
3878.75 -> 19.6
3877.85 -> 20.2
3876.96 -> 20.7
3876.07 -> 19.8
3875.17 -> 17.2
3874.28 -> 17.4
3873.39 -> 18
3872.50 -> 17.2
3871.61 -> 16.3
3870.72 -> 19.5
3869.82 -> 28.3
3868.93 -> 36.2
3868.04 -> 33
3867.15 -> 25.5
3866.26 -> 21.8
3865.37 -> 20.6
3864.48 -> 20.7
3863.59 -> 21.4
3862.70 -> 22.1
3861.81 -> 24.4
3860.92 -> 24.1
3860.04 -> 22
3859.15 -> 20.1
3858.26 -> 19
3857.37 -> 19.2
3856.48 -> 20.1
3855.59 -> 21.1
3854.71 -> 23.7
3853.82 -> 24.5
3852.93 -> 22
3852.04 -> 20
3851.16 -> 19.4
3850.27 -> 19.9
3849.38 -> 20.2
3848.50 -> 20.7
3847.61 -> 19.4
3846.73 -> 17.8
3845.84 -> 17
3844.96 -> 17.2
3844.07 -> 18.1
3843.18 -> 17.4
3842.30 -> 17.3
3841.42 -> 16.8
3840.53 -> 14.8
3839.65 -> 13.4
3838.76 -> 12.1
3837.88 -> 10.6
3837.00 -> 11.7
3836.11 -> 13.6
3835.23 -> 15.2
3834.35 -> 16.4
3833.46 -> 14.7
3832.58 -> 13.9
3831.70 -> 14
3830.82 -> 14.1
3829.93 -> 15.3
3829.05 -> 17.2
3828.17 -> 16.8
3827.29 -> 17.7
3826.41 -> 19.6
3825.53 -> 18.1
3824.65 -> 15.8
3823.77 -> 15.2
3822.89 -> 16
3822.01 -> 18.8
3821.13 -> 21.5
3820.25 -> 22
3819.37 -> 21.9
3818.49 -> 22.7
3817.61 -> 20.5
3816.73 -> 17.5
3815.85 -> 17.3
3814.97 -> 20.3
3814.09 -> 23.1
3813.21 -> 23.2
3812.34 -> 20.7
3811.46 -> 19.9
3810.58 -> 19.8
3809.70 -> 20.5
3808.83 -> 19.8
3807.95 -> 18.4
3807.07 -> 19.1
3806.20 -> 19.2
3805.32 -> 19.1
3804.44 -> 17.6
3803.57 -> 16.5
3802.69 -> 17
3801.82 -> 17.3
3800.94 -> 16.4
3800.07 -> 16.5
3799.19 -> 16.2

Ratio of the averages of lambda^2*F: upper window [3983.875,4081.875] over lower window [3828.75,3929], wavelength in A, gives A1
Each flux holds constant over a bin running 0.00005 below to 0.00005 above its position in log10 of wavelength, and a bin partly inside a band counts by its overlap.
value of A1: 1.2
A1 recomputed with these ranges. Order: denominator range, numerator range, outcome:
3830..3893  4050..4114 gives 1.12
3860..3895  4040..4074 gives 1.16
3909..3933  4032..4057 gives 1.19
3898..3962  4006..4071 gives 1.15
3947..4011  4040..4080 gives 1.15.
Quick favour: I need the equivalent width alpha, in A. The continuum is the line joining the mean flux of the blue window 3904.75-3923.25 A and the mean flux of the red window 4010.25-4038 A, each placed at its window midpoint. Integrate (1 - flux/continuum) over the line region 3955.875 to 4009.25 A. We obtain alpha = 5.7 A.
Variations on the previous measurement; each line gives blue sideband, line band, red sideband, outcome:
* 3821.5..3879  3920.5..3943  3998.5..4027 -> 2.01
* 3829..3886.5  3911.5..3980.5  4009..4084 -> 5.72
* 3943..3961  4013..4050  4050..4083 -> -1.47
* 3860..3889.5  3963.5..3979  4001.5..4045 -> 3.07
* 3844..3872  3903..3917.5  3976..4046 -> 1.11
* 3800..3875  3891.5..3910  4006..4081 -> 1.32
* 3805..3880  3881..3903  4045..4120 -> 4.07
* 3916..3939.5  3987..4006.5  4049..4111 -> -1.31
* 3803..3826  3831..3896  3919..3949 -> 2.33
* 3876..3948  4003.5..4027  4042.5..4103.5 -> -1.78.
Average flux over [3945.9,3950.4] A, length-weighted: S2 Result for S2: 18.8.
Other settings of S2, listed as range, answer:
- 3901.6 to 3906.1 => 20.3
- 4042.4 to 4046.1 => 20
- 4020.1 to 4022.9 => 21.4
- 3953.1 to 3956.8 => 17.8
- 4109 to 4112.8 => 17.6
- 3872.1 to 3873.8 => 17.6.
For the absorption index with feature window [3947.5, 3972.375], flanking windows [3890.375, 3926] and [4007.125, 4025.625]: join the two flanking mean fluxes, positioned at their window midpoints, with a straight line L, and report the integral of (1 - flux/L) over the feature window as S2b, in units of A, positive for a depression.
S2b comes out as 2.5 A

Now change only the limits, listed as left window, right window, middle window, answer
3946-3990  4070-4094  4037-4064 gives -3.1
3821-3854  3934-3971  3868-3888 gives -1.0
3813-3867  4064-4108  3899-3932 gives -0.4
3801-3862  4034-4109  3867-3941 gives 1.5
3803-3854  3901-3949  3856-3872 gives -4.3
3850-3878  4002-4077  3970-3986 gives 2.6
